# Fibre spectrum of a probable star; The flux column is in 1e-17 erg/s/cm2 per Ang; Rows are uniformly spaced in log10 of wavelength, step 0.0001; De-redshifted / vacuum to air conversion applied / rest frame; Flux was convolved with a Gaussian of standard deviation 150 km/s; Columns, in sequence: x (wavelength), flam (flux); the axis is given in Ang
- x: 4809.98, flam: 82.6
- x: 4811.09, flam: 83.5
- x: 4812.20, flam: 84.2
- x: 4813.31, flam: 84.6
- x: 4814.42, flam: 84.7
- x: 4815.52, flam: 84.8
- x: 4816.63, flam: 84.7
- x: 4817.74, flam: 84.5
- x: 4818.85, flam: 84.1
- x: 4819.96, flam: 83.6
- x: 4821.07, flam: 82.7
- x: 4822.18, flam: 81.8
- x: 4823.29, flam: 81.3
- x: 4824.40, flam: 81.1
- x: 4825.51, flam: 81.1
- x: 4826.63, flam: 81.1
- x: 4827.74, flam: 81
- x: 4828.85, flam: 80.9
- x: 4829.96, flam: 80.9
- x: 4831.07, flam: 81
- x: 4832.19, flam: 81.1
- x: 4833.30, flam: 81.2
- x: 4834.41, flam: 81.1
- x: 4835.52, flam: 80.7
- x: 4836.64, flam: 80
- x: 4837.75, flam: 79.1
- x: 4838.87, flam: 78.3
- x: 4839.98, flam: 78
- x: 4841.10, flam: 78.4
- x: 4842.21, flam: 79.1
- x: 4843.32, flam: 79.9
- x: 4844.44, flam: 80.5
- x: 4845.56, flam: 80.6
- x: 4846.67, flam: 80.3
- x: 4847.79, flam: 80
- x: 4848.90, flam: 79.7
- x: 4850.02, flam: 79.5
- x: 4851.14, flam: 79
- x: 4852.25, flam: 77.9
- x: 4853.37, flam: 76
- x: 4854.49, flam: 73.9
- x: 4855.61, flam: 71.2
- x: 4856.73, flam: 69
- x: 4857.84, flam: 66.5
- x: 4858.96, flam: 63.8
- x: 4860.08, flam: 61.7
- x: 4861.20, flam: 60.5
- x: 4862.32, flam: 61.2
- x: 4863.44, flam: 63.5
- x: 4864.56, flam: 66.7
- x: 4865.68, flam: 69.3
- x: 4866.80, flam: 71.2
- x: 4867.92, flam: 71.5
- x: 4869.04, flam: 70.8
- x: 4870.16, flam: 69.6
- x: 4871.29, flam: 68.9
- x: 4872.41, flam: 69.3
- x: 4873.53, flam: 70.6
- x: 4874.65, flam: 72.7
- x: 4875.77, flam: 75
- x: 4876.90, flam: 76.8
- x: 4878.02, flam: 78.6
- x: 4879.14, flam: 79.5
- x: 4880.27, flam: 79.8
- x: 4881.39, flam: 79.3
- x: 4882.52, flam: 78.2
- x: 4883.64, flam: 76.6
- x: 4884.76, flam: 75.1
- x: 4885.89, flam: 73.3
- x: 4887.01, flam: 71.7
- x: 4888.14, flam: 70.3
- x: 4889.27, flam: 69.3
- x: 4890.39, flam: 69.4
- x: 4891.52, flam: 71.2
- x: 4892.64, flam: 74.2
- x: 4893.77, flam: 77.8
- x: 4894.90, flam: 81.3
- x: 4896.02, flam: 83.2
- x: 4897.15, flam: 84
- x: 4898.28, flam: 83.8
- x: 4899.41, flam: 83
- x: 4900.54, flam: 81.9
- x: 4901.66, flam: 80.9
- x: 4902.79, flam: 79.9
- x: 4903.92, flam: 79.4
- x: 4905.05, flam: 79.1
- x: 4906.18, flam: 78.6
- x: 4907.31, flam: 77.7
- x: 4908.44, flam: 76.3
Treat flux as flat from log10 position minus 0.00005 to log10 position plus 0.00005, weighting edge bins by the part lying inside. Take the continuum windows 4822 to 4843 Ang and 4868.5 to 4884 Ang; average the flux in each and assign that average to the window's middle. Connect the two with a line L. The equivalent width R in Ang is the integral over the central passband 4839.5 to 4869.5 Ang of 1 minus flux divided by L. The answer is 1.8 Ang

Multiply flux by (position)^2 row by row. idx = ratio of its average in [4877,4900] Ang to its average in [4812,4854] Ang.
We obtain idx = 0.97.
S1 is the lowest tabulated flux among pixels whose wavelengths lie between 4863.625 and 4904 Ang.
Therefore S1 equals 66.7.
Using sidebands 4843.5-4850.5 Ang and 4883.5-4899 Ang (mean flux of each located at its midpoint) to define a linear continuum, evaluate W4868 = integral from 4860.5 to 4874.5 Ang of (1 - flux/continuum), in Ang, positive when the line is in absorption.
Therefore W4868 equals 1.8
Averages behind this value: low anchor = 80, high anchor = 75.8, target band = 67.8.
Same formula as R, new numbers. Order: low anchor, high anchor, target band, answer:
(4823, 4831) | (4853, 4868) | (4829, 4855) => -1.6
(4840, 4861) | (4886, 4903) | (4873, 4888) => 0.2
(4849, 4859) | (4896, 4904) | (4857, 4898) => 3.0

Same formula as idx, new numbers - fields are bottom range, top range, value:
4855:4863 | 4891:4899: 1.24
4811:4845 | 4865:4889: 0.92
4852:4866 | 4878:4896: 1.13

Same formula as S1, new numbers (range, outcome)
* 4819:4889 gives 60.5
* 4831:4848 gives 78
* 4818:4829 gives 80.9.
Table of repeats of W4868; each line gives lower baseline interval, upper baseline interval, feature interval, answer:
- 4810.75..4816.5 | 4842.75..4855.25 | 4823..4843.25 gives 0.3 Ang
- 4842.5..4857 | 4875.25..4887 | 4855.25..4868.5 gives 1.9 Ang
